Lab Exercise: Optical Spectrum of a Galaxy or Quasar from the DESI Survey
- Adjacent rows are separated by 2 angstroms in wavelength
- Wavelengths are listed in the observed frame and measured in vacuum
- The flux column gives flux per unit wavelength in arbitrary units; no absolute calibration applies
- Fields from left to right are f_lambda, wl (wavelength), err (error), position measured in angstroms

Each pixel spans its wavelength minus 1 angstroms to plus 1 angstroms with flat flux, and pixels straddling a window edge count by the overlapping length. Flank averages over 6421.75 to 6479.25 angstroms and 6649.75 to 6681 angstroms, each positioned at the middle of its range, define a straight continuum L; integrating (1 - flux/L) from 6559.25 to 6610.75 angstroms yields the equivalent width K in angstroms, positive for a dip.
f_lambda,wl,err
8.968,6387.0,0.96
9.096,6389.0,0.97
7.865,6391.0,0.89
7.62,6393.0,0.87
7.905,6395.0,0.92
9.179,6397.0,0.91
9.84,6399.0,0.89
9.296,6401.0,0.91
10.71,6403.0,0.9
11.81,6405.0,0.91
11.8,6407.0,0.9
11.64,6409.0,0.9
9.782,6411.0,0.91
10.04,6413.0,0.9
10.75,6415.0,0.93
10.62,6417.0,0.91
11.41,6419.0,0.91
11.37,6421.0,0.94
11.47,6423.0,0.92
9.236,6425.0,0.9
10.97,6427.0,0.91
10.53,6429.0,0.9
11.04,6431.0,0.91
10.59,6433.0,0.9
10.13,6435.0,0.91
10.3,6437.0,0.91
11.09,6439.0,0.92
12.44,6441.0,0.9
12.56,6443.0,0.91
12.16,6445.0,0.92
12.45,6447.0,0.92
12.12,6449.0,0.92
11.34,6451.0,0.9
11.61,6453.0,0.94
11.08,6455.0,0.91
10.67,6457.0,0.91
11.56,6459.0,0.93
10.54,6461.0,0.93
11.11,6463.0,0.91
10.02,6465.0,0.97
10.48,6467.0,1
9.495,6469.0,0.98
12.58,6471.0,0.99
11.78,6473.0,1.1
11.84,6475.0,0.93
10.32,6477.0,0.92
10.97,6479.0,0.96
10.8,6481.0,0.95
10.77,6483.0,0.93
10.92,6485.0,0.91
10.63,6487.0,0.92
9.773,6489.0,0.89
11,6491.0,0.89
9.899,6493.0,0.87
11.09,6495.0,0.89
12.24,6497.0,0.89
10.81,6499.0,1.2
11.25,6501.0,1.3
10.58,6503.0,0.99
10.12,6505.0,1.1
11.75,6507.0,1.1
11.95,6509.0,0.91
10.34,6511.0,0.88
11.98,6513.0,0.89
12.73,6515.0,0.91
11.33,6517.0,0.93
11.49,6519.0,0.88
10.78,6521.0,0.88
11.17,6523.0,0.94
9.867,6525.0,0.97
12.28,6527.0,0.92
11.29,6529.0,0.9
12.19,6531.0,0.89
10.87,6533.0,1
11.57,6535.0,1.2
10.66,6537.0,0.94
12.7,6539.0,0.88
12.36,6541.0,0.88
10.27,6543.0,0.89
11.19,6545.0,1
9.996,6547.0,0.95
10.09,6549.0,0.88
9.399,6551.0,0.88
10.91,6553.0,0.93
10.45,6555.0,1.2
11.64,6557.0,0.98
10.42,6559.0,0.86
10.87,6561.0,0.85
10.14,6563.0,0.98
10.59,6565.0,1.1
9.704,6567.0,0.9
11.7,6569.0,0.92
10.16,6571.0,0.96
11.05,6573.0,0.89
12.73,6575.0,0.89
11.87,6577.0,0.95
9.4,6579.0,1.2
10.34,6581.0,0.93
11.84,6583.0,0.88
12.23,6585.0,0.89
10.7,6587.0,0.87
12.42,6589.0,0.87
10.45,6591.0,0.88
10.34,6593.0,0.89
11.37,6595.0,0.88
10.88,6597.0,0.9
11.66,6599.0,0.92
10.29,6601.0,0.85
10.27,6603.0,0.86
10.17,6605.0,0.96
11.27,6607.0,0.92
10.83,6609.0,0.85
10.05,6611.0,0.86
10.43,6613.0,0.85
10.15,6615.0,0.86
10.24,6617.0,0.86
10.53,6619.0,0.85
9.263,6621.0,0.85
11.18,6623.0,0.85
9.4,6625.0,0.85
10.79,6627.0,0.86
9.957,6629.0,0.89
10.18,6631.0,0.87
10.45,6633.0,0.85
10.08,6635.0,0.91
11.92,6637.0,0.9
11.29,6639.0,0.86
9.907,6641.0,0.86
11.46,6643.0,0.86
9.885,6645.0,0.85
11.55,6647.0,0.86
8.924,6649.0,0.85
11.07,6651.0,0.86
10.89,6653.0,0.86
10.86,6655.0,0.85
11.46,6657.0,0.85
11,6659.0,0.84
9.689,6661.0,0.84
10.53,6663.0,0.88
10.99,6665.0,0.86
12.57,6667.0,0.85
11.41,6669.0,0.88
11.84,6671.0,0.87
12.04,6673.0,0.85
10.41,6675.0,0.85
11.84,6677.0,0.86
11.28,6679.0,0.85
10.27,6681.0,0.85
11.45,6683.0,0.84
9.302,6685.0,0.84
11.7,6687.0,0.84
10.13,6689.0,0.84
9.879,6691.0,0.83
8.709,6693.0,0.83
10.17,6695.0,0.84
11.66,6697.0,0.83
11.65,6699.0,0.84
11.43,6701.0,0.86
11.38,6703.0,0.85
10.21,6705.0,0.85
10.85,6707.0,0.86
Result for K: 1.04 angstroms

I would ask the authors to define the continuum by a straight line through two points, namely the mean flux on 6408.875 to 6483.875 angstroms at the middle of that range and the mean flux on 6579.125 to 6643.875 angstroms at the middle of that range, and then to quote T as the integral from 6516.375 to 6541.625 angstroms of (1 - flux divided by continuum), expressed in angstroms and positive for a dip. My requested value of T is -1.3 angstroms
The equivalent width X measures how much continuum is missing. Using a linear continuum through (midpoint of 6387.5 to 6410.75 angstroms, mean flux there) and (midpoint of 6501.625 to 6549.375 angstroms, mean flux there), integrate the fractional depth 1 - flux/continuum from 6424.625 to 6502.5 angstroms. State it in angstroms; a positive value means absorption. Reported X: -4.21 angstroms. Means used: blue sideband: 9.69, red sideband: 11.2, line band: 11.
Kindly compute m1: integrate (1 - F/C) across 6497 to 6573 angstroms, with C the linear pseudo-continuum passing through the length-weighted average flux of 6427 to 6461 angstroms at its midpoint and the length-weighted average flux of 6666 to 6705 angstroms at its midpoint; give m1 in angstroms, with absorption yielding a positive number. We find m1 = 1.1 angstroms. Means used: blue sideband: 11.3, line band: 11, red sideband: 11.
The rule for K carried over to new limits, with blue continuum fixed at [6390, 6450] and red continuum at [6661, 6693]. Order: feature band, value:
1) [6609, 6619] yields 0.5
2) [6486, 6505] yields -0.1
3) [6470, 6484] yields -0.8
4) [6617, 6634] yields 1.0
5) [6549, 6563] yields 0.3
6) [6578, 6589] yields -0.2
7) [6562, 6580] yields 0.0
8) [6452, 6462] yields -0.4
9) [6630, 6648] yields 0.2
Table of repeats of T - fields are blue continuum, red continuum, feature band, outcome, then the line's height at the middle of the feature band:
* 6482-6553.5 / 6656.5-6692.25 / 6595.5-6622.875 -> 1.25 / 11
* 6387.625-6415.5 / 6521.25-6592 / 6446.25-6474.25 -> -2.60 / 10.2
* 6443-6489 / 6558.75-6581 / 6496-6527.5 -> -0.84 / 11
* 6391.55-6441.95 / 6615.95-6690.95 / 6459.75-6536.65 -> -3.83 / 10.5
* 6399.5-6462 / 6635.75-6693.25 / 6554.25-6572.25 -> 0.51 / 10.9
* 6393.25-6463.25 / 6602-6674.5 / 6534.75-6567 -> -0.07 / 10.8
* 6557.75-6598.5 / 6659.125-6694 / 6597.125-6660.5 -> 1.98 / 10.9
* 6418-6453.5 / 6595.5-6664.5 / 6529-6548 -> -0.74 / 10.9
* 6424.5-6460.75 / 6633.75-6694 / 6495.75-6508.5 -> -0.05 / 11.1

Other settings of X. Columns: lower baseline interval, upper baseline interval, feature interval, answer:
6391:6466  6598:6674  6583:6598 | -0.7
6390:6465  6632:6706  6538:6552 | -0.1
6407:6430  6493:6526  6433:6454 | -1.3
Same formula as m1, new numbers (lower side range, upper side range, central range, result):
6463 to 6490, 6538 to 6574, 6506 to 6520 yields -1.1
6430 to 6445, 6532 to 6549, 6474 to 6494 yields 0.9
